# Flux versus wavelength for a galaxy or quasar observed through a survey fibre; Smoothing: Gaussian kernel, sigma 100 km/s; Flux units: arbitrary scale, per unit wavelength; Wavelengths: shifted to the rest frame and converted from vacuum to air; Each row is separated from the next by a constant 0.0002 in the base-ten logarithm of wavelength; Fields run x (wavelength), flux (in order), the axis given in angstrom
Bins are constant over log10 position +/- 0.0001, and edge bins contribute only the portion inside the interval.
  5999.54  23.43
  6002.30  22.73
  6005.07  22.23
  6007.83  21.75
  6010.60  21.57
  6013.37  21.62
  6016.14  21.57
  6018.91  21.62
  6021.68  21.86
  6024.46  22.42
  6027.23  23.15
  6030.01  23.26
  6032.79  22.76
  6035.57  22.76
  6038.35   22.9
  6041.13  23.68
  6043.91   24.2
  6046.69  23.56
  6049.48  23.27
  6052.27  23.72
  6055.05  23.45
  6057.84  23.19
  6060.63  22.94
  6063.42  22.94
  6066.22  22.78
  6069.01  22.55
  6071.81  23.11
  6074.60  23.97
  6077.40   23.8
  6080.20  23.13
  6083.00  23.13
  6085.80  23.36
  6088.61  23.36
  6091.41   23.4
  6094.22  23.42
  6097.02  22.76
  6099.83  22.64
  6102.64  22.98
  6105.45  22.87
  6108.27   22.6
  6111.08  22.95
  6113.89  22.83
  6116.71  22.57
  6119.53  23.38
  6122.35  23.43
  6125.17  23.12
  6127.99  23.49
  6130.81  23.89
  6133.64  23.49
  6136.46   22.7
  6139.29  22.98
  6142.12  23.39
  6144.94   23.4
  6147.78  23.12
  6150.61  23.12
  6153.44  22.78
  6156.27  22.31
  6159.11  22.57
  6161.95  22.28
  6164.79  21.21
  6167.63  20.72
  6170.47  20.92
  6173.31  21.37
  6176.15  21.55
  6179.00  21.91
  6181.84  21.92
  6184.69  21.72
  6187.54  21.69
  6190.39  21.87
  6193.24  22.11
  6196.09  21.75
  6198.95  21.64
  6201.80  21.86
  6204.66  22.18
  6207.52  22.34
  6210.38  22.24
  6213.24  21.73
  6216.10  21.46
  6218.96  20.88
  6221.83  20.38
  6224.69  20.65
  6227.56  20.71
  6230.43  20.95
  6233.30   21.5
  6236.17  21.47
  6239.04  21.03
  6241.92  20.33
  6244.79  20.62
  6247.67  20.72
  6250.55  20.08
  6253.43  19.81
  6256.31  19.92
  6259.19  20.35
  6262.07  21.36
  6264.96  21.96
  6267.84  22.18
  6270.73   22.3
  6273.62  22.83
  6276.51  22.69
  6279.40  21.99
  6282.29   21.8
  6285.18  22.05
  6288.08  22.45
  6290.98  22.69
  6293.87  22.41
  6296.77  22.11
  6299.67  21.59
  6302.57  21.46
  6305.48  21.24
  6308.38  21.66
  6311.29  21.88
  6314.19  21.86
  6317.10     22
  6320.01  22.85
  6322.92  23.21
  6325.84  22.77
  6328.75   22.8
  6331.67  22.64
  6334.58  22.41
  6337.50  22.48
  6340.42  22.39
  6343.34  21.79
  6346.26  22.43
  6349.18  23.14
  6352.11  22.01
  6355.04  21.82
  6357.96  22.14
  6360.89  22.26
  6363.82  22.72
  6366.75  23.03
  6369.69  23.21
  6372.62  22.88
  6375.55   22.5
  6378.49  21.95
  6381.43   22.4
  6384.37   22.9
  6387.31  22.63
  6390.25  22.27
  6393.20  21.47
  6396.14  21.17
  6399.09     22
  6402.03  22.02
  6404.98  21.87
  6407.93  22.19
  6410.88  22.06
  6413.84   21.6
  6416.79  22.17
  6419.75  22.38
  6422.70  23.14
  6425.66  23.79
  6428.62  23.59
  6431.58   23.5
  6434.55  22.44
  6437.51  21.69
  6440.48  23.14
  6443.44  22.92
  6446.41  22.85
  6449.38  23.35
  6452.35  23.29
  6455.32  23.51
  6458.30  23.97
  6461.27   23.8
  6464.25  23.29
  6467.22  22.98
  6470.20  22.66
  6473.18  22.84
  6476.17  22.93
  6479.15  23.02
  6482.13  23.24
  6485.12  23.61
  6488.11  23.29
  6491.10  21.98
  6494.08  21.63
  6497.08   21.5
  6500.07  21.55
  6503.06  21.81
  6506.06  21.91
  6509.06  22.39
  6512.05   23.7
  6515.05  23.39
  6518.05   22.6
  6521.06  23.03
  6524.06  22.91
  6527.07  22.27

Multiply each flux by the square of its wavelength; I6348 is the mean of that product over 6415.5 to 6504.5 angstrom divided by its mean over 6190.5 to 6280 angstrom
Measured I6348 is 1.15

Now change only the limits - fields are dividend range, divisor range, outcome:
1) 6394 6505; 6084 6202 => 1.11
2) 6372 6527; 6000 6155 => 1.11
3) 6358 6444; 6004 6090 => 1.10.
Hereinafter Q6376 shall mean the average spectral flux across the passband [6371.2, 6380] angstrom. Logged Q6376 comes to 22.4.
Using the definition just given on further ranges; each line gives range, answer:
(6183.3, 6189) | 21.7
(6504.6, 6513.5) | 22.7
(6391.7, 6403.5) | 21.7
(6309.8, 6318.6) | 21.9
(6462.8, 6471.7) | 23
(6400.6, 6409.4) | 22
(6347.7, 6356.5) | 22.3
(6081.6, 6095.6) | 23.3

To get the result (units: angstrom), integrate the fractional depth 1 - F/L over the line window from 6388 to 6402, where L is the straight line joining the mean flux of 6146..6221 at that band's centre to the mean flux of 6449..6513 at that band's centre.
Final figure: 0.46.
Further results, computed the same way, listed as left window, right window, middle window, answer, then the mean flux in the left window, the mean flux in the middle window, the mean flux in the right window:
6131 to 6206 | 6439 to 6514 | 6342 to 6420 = 1.3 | 22.2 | 22.3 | 22.9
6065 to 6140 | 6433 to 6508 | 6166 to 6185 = 1.3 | 23.1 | 21.4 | 22.8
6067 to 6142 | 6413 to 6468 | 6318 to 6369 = 1.2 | 23.2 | 22.5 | 23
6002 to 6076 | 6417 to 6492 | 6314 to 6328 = 0.2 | 22.8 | 22.6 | 23.1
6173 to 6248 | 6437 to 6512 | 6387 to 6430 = 0.3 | 21.4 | 22.3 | 22.8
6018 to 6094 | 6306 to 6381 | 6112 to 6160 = -0.3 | 23.1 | 23.1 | 22.4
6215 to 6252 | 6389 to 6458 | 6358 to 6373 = -0.5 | 20.8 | 22.7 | 22.6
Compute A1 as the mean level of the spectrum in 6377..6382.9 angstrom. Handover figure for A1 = 22.2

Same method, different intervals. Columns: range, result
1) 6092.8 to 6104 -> 23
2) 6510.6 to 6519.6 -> 23.2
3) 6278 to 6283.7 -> 21.9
